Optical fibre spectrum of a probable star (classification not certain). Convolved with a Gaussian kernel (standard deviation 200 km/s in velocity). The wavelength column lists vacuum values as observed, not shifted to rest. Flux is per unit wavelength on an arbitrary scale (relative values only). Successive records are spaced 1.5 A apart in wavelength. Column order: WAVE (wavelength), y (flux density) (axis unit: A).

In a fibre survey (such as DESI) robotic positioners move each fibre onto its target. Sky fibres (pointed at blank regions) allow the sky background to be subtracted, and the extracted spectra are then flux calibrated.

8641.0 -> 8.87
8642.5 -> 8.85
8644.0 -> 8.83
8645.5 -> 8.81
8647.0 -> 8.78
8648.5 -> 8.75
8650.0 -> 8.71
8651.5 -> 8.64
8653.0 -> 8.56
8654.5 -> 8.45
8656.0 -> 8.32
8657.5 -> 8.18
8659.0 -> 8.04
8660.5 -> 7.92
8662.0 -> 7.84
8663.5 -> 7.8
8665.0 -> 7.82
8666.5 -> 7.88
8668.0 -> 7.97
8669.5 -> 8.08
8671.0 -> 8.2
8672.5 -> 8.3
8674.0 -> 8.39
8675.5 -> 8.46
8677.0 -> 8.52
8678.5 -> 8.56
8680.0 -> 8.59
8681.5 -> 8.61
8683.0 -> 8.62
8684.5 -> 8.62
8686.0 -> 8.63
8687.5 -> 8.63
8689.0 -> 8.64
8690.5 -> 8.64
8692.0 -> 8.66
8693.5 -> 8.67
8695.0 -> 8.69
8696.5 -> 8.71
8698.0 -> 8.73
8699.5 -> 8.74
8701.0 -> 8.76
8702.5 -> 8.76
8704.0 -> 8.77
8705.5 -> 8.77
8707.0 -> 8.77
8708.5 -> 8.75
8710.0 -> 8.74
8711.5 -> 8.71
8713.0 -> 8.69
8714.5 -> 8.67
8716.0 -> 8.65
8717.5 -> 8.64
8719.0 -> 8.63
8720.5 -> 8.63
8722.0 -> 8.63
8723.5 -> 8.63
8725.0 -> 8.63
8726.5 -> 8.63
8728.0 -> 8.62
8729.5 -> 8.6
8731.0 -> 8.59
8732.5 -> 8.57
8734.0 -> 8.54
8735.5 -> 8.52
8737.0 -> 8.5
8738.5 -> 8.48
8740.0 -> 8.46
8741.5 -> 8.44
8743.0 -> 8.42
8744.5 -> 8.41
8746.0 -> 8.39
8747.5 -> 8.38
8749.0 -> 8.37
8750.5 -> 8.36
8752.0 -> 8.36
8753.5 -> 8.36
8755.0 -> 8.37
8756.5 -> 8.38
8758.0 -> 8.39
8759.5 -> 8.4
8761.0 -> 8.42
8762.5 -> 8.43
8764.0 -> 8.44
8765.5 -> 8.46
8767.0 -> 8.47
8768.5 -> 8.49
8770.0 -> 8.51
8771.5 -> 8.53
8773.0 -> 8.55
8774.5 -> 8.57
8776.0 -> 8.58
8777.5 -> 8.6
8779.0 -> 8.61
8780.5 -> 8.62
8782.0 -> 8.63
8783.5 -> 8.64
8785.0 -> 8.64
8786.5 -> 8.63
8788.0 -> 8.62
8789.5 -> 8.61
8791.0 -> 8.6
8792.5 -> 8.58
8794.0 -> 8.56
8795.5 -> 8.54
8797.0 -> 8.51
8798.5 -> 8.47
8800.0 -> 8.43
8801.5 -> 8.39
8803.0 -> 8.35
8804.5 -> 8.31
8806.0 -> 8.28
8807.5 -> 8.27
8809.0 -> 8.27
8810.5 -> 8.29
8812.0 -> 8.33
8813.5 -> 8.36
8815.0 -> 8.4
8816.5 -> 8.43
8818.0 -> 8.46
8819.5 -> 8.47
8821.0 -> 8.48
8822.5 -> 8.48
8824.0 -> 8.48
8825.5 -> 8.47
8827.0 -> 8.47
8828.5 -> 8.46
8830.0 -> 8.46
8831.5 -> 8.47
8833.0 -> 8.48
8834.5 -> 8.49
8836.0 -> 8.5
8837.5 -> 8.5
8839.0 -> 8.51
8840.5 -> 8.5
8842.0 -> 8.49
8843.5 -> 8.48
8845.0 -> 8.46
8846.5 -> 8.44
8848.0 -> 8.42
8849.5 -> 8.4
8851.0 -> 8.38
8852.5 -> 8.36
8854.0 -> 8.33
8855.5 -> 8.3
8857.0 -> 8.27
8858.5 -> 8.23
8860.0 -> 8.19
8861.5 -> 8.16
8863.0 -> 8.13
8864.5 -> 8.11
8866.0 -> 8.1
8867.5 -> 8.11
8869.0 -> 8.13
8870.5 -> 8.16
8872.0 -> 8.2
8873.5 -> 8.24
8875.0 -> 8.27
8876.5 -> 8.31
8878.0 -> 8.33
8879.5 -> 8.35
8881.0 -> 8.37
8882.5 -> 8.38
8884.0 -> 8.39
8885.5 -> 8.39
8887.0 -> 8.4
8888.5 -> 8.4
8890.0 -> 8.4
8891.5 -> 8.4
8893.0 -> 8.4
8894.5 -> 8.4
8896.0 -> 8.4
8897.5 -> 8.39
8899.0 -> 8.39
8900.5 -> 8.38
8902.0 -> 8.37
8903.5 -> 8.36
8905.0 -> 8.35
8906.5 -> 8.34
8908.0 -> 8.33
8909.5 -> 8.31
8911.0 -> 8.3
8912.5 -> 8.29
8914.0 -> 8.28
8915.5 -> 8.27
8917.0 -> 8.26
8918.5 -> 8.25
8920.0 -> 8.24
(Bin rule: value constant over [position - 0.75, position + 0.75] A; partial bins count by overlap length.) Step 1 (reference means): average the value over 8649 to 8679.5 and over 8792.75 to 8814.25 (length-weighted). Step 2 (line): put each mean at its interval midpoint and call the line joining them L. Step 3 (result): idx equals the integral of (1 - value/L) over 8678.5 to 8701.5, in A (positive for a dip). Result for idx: -1.1 A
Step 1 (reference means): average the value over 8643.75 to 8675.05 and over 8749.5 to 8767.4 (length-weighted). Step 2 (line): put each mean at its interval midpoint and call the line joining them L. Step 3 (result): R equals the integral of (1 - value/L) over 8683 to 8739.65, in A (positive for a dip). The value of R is -2.1 A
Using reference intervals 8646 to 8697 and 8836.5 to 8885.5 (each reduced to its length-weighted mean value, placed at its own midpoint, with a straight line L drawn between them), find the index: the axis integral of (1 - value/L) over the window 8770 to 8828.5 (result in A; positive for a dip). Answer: -0.99 A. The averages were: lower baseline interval 8.41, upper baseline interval 8.31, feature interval 8.49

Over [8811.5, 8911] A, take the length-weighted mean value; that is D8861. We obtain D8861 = 8.36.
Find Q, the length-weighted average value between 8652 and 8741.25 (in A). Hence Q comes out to 8.51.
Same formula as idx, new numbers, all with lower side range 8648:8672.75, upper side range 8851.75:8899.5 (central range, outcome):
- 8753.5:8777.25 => -0.6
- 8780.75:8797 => -0.7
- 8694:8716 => -1.4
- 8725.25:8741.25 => -0.6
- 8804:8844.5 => -0.8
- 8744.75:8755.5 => -0.2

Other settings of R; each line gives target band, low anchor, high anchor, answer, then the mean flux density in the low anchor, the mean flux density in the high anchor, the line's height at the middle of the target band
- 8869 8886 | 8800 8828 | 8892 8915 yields 0.13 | 8.39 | 8.35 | 8.36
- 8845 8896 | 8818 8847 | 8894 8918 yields 0.62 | 8.48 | 8.34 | 8.41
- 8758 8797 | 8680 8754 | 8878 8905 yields -0.09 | 8.6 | 8.38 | 8.53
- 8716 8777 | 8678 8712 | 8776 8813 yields 0.63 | 8.69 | 8.49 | 8.59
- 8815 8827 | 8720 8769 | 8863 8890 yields -0.15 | 8.48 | 8.27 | 8.36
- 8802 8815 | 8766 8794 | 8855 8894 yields 0.27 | 8.58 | 8.27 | 8.49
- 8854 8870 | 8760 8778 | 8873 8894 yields 0.40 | 8.5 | 8.36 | 8.39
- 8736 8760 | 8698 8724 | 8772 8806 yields 0.62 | 8.7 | 8.54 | 8.63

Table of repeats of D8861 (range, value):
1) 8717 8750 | 8.53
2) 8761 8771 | 8.46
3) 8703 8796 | 8.55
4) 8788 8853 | 8.45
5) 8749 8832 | 8.47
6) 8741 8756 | 8.38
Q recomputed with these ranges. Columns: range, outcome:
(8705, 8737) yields 8.64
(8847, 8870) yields 8.24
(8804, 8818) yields 8.33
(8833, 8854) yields 8.45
